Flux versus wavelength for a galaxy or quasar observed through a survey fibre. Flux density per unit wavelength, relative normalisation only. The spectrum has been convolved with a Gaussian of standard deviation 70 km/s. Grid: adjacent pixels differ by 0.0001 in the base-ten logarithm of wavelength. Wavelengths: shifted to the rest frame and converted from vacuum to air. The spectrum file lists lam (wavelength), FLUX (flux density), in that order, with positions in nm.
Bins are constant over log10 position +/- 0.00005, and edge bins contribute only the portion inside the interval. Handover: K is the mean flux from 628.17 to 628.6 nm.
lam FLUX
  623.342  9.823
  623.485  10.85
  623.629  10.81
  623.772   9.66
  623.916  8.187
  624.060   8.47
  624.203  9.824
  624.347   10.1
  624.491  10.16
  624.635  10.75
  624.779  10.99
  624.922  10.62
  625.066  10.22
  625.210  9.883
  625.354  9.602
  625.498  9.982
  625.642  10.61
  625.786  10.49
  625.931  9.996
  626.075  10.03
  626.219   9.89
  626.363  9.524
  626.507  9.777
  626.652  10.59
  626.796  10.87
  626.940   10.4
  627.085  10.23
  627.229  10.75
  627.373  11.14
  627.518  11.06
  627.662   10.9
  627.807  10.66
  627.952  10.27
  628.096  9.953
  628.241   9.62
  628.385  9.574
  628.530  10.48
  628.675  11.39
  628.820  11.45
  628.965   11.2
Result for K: 9.9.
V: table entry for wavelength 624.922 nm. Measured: 10.62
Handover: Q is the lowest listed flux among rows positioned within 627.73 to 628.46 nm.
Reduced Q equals 9.574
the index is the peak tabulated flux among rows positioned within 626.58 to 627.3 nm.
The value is 10.87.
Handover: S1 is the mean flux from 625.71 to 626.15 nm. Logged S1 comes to 10.2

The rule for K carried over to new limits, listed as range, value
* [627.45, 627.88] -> 10.9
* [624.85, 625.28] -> 10.3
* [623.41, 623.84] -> 10.5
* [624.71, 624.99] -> 10.8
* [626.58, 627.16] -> 10.5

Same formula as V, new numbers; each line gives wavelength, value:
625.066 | 10.22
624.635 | 10.75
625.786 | 10.49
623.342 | 9.823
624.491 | 10.16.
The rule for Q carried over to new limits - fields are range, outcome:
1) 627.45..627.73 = 10.9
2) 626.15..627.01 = 9.524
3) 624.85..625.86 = 9.602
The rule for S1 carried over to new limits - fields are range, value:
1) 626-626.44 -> 9.83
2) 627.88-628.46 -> 9.87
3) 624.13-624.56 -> 10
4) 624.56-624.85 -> 10.8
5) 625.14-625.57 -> 9.82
